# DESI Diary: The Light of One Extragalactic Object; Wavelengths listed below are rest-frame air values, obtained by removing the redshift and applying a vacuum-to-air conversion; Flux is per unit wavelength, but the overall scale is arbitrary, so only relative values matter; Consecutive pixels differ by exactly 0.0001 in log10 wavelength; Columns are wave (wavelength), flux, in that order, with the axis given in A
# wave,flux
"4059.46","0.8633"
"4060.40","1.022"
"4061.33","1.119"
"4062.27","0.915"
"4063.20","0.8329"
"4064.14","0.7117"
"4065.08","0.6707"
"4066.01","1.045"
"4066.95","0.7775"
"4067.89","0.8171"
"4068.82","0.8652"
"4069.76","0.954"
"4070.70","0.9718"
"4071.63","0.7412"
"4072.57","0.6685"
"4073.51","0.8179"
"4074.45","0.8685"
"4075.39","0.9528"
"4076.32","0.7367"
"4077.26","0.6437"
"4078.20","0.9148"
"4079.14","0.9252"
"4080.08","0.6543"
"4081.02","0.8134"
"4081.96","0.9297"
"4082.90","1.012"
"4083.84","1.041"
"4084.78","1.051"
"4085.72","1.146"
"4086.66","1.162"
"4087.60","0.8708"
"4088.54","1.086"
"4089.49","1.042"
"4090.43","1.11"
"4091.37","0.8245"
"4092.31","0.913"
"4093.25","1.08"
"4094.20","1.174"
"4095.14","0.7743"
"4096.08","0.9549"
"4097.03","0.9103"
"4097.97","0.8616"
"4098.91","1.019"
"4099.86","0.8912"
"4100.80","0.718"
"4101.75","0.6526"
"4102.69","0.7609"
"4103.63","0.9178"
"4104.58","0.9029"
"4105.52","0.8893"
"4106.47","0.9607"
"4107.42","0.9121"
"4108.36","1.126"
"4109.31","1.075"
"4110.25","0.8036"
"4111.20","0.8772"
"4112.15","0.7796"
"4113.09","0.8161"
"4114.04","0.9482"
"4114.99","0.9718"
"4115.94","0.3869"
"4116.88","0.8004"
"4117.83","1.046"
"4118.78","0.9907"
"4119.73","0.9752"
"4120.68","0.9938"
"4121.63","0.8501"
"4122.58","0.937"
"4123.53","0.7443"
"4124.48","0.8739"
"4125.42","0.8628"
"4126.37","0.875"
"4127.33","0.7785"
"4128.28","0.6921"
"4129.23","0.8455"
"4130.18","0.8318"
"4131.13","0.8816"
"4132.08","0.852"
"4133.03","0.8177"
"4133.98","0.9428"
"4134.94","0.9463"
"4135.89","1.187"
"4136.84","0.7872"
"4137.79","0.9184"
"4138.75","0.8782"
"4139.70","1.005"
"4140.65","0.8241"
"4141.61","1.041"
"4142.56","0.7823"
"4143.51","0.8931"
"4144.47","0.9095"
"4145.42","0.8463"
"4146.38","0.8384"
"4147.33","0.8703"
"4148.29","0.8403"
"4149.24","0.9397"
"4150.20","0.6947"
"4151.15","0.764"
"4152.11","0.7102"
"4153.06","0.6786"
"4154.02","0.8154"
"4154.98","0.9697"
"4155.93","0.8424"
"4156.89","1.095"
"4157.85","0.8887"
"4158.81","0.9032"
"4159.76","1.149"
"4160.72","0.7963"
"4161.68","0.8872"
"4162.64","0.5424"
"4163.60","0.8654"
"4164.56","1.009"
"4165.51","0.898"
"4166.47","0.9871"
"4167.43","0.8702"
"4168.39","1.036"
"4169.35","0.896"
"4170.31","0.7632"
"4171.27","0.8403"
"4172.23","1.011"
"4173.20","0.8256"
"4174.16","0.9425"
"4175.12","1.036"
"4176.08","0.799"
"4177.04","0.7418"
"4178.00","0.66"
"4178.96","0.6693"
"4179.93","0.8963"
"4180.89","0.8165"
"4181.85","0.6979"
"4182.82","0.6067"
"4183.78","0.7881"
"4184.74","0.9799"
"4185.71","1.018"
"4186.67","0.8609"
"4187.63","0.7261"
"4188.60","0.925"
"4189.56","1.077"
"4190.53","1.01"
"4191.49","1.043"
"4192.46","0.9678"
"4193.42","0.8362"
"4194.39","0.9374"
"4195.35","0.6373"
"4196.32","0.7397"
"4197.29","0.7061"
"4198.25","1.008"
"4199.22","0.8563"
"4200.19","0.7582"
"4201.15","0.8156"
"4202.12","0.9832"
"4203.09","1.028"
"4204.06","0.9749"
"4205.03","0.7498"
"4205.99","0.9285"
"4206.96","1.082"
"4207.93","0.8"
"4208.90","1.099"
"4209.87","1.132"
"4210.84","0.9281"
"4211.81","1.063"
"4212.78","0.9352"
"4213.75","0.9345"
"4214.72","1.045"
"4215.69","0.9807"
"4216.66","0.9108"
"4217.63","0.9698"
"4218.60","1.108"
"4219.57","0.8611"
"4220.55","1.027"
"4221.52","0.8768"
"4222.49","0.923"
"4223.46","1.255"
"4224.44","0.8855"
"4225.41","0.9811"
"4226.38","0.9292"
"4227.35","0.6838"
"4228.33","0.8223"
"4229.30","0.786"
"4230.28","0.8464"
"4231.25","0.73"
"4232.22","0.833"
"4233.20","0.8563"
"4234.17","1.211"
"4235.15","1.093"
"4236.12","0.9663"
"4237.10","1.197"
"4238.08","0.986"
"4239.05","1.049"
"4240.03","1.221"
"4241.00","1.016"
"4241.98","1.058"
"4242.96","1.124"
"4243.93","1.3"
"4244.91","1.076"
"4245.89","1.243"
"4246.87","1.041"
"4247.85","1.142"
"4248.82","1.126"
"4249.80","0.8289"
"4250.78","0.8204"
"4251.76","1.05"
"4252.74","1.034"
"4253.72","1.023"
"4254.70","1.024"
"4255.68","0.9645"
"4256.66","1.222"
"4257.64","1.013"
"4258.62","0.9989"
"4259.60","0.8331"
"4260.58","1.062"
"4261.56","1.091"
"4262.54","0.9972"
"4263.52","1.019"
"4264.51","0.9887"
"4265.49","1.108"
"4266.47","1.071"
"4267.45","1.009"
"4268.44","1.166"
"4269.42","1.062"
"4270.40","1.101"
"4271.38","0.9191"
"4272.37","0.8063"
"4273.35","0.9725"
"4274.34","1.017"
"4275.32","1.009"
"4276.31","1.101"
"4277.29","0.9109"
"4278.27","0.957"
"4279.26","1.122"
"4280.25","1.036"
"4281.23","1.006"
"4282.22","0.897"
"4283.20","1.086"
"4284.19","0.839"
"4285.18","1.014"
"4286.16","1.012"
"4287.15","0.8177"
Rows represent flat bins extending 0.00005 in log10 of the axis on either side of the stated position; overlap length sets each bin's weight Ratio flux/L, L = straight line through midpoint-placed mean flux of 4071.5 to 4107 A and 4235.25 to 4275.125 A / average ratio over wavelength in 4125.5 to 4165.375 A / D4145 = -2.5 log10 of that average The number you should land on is 0.10 mag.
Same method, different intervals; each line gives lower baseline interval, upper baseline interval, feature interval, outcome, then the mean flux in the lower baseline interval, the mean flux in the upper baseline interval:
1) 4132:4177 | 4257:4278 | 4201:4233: 0.02 mag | 0.885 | 1.01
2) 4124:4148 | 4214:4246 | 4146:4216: 0.06 mag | 0.879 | 0.992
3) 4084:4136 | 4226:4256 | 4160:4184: 0.14 mag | 0.909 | 1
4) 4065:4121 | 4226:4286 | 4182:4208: 0.10 mag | 0.901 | 1.01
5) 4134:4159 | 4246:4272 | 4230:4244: -0.03 mag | 0.88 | 1.03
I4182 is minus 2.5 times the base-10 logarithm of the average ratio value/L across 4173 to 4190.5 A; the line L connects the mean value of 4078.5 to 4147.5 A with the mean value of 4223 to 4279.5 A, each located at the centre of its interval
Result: 0.141 mag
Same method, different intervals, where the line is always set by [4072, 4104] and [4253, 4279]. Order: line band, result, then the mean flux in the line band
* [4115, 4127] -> 0.078 mag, 0.864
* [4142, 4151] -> 0.120 mag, 0.846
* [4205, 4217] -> 0.007 mag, 0.978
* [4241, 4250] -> -0.105 mag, 1.11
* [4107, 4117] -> 0.069 mag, 0.866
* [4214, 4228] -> 0.036 mag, 0.958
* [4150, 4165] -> 0.118 mag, 0.853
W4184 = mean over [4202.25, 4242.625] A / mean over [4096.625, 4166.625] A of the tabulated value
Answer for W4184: 1.11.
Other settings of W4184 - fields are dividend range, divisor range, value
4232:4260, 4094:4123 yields 1.18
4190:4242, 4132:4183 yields 1.09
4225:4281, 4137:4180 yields 1.17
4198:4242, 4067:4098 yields 1.05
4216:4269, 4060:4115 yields 1.12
